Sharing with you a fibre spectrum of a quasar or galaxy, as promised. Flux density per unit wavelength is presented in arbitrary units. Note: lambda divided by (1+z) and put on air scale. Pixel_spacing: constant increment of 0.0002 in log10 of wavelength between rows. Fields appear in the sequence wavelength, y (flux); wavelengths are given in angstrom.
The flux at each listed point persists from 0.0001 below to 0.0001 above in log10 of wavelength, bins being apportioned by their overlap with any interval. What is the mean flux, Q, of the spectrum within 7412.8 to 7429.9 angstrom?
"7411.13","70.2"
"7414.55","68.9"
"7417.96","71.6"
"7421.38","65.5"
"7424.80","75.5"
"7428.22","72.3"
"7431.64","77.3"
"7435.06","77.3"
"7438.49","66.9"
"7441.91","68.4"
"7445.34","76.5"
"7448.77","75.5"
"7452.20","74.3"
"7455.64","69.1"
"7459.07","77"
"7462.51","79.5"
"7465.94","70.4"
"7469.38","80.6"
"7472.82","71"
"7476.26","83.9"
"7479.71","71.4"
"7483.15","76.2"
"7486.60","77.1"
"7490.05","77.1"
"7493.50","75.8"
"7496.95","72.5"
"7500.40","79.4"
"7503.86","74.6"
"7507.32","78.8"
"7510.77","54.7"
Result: 70.7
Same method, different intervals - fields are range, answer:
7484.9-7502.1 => 76.4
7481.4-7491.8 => 76.8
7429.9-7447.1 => 73.3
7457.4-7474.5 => 75.7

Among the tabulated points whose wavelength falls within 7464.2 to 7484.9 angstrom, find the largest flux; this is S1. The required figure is 83.9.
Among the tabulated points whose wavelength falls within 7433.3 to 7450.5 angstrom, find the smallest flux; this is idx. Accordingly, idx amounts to 66.9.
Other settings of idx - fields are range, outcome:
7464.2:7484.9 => 70.4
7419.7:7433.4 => 65.5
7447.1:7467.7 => 69.1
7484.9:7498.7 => 72.5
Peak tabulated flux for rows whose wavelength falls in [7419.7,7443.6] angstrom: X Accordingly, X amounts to 77.3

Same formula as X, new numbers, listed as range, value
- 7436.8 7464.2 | 79.5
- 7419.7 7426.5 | 75.5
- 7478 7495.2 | 77.1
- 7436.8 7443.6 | 68.4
